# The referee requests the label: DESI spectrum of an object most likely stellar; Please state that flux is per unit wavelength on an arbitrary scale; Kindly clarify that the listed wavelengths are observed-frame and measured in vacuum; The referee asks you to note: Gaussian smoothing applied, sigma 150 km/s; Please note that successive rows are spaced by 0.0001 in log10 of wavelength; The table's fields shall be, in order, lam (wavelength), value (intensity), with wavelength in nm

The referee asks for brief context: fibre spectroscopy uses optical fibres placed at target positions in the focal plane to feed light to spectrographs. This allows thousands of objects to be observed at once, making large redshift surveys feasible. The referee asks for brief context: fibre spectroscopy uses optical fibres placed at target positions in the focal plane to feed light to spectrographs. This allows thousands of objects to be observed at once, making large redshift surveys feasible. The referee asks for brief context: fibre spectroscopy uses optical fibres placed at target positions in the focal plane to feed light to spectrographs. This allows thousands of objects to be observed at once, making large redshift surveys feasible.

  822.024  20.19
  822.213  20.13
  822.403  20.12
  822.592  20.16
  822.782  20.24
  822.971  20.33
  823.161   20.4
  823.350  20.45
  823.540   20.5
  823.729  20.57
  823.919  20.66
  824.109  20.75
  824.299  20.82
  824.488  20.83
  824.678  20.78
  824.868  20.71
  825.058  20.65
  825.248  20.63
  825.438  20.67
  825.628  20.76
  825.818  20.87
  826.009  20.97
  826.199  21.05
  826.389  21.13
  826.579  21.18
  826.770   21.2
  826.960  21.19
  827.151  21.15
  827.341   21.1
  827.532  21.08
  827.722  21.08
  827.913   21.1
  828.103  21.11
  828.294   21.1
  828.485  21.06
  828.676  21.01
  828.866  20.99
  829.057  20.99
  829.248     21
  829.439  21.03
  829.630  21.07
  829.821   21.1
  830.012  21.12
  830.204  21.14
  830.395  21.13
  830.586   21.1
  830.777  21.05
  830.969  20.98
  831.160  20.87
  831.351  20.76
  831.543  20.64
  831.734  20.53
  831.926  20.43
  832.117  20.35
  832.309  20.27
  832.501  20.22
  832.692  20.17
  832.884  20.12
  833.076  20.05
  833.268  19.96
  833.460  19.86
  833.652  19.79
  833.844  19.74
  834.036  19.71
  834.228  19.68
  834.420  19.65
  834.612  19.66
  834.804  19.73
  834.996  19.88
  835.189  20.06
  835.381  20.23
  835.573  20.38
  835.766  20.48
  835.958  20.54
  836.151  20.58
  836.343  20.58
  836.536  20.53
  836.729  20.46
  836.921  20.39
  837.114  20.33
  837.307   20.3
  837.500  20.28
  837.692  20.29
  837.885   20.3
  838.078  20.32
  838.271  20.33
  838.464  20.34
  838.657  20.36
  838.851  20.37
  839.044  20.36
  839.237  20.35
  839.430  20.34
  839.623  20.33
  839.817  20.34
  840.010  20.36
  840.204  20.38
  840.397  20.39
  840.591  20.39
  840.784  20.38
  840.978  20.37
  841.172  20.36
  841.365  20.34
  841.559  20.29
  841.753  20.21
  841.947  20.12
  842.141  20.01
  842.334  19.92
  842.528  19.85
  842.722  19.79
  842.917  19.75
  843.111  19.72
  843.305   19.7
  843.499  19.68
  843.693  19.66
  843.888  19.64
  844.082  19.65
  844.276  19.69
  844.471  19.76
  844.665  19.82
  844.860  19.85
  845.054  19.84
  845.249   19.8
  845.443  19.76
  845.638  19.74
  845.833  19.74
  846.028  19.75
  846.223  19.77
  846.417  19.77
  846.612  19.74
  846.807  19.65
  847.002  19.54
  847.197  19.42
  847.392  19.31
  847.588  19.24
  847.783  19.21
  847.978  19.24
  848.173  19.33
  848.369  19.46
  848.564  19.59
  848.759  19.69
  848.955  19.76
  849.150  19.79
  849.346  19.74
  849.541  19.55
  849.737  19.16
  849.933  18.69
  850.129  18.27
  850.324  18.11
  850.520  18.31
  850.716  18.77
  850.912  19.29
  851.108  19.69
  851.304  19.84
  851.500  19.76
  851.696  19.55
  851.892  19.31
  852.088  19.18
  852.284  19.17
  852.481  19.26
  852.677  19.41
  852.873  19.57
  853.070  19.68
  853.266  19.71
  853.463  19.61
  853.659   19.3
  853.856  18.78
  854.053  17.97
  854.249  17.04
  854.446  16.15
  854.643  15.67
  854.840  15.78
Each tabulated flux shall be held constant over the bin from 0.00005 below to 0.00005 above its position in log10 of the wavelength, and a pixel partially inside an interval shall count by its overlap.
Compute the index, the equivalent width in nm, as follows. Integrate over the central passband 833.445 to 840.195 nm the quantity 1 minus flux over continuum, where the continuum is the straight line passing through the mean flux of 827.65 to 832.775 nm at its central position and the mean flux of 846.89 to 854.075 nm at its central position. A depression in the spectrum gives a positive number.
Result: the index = 0.046 nm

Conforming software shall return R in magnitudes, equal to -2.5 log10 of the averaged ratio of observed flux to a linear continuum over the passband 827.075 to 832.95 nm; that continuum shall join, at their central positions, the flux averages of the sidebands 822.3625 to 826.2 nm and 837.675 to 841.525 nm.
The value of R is -0.019 mag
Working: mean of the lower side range 20.6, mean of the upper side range 20.3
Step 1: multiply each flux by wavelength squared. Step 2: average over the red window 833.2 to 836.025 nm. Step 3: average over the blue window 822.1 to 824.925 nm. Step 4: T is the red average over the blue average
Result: 1.0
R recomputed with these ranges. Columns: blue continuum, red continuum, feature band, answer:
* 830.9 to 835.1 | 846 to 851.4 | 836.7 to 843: -0.026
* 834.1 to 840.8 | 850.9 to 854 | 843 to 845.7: 0.008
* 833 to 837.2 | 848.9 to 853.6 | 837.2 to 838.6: -0.019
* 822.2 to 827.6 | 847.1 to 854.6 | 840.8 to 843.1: -0.023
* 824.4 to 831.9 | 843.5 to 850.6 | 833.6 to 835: 0.041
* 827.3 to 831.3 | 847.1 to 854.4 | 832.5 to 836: 0.034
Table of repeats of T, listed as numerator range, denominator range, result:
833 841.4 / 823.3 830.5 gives 0.99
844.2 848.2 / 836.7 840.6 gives 0.98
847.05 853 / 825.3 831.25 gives 0.97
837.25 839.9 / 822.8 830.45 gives 1.00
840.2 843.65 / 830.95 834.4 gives 1.02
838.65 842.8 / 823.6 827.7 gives 1.01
